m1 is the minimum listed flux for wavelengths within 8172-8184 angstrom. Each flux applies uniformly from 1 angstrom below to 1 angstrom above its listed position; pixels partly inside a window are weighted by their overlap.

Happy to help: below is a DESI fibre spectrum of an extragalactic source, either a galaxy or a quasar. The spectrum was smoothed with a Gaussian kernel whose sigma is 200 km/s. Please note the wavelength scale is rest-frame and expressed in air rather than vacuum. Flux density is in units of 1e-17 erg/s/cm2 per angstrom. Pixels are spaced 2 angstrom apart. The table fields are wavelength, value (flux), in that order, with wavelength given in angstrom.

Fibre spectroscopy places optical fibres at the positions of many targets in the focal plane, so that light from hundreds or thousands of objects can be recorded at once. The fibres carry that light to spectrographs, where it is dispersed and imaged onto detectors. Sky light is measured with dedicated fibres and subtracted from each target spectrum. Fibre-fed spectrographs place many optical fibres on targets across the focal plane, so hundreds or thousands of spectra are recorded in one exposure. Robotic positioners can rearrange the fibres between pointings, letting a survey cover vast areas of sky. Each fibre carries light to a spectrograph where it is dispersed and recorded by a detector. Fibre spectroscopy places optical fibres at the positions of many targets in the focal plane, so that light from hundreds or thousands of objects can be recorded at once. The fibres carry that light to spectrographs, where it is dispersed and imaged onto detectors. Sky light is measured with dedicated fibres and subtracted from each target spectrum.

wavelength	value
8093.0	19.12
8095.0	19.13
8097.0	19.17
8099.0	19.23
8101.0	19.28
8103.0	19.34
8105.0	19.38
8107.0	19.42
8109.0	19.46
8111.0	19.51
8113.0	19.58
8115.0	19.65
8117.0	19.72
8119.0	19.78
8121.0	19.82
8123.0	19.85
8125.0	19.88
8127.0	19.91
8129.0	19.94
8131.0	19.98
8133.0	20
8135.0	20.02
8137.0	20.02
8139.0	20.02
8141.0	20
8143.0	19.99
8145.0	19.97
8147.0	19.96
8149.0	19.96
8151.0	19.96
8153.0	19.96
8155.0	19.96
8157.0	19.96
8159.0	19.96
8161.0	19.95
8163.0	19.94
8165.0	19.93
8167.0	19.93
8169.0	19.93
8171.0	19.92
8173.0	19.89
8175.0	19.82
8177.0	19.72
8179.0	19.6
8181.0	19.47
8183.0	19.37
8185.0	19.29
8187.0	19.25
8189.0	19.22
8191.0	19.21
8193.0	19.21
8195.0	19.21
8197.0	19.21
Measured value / 19.37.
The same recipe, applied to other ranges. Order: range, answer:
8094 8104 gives 19.13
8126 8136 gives 19.91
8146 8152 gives 19.96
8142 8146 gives 19.97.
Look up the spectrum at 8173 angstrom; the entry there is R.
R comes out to 19.89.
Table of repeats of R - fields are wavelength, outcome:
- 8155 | 19.96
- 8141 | 20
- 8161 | 19.95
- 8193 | 19.21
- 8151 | 19.96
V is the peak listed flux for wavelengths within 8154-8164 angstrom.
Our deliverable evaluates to 19.96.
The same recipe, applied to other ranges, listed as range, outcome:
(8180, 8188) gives 19.47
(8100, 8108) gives 19.42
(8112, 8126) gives 19.88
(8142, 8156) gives 19.99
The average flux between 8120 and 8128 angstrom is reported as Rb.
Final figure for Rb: 19.9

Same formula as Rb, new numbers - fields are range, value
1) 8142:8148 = 20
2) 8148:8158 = 20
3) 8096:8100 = 19.2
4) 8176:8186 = 19.5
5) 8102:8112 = 19.4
